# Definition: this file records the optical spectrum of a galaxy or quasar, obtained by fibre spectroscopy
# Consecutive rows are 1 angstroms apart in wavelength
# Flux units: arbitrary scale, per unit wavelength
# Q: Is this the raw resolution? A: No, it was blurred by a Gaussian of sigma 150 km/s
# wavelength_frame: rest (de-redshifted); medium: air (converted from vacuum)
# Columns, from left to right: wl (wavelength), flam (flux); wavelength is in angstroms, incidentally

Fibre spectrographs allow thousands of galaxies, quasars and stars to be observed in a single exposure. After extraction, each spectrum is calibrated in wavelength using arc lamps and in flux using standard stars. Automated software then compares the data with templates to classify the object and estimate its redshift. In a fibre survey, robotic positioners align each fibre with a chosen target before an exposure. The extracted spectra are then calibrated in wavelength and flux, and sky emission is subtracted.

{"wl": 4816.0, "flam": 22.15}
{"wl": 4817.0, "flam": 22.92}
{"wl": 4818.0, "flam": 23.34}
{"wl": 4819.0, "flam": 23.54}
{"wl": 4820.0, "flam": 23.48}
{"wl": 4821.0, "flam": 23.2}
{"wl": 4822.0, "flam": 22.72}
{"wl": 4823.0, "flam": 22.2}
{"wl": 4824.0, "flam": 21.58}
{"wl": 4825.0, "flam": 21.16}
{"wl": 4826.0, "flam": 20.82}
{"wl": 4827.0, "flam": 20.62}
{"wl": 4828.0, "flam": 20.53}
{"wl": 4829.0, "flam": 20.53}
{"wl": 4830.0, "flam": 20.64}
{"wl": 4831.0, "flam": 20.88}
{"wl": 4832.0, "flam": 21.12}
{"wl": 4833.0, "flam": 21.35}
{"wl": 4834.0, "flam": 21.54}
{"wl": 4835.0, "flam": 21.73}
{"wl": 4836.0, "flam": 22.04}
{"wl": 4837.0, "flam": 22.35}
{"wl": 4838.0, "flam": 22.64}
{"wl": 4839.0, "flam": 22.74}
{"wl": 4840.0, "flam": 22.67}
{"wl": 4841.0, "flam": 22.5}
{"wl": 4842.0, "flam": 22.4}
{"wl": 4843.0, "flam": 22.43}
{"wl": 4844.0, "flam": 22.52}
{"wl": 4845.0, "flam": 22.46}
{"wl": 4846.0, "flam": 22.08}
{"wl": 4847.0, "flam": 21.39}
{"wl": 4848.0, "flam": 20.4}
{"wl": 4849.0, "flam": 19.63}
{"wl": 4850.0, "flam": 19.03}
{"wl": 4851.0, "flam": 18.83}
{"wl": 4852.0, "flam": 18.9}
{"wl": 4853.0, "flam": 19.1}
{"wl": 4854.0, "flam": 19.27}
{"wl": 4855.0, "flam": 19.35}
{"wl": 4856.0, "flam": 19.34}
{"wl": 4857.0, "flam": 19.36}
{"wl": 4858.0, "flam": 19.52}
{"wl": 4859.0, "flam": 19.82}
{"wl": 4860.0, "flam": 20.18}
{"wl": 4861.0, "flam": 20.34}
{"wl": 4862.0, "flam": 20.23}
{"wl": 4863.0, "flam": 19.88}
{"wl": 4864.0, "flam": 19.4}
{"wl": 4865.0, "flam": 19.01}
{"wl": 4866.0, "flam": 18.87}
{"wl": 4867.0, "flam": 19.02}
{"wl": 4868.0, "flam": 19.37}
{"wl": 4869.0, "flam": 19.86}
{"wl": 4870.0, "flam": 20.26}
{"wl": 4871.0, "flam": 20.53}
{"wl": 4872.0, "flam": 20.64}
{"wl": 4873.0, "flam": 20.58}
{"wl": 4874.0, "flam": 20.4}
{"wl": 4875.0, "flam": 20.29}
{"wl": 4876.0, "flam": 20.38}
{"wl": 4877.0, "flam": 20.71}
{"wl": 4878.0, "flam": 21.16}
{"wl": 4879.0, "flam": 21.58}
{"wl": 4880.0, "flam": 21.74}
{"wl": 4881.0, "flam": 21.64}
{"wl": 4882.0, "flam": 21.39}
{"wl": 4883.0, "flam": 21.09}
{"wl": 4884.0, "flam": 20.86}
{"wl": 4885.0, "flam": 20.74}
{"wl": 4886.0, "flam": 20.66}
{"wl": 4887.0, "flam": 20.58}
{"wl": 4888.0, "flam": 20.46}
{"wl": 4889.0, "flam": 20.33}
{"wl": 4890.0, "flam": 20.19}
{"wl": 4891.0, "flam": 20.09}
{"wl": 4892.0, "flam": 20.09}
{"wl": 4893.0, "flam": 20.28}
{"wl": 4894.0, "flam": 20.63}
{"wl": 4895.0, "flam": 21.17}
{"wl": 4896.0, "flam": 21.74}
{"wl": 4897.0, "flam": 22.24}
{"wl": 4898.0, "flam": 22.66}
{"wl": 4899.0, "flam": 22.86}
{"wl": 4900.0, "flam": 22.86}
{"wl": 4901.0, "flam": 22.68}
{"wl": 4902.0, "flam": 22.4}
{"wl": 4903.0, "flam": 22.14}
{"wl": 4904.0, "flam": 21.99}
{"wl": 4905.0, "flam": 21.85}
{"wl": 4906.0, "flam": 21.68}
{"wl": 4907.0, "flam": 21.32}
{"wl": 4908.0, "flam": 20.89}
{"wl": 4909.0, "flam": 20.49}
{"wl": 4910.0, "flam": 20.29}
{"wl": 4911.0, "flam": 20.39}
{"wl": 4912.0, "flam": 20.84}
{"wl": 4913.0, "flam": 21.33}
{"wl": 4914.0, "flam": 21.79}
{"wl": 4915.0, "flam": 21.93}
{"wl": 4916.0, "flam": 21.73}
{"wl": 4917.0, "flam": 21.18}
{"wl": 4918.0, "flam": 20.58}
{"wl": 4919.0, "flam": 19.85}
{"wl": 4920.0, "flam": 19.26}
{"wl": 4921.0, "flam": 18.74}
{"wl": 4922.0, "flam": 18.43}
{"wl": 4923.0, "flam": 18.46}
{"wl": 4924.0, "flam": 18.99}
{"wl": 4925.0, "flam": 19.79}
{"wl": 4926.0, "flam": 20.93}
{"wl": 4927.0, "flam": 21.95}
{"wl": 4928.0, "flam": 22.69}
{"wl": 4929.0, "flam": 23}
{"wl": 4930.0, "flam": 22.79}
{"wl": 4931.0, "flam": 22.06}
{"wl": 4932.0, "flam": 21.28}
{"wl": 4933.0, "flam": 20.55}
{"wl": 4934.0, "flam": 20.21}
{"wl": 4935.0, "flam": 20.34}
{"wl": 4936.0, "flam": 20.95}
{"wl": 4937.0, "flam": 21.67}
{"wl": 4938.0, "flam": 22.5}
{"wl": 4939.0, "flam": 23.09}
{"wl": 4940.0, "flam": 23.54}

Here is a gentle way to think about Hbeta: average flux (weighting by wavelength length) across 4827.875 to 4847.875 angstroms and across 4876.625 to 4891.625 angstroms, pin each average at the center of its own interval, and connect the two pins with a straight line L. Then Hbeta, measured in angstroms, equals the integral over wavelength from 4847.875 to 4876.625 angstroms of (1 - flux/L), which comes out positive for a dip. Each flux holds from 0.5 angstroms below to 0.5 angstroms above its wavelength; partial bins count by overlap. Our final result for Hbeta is 2.2 angstroms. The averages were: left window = 21.8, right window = 20.9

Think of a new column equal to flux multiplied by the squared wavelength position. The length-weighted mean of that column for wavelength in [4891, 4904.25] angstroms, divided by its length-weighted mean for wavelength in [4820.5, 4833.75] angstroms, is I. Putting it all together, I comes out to 1.05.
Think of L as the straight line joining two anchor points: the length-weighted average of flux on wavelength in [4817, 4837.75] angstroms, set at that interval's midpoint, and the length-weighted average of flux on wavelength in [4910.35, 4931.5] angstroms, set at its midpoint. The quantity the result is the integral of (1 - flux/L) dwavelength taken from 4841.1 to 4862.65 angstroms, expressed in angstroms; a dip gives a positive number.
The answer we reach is 1.19 angstroms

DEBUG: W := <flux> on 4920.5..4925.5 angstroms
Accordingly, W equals 18.9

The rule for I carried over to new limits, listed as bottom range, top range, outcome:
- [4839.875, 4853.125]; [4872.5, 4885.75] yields 1.01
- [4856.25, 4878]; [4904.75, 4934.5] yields 1.07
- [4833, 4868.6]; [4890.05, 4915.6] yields 1.06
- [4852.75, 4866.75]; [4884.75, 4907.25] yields 1.11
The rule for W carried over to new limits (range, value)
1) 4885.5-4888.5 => 20.6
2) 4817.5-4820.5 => 23.5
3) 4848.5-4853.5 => 19.1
